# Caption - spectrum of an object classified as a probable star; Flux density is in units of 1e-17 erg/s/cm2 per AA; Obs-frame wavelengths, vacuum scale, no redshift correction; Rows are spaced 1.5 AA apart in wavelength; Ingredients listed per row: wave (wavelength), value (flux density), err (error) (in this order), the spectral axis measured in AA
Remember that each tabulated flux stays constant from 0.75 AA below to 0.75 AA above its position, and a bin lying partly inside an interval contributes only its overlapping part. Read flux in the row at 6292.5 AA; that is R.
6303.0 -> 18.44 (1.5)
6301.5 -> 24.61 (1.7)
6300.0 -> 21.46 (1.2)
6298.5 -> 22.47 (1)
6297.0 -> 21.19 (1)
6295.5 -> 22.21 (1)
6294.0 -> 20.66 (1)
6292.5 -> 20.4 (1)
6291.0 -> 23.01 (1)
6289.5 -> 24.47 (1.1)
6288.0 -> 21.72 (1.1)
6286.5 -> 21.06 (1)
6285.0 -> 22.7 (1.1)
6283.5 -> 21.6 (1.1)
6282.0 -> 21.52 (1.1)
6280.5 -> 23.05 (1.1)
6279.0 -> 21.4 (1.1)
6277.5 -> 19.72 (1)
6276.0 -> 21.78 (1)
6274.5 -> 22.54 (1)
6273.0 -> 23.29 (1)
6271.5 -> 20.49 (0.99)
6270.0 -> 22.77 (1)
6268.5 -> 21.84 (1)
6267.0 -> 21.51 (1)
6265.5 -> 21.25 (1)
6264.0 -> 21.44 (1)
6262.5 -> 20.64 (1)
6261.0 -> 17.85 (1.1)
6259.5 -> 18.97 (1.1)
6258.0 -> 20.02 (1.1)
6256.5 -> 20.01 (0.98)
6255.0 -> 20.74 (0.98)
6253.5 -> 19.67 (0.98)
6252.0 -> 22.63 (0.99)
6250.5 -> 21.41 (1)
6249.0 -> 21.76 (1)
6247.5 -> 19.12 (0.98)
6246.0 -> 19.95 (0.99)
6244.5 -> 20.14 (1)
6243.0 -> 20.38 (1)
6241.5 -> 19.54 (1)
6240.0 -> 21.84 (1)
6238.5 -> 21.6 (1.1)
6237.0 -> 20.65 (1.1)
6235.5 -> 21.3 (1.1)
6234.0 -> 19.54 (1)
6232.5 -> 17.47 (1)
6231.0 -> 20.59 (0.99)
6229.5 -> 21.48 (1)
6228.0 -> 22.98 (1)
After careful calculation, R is 20.4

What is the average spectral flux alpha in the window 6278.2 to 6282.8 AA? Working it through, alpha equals 22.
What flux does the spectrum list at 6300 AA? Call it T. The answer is 21.46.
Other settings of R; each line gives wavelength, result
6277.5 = 19.72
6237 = 20.65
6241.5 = 19.54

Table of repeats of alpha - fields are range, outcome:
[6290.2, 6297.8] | 21.5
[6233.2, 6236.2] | 20.4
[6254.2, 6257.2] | 20.4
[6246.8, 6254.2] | 20.9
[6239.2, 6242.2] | 20.7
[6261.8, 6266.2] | 21.1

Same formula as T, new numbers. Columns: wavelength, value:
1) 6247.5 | 19.12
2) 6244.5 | 20.14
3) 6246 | 19.95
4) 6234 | 19.54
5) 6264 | 21.44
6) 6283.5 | 21.6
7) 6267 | 21.51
